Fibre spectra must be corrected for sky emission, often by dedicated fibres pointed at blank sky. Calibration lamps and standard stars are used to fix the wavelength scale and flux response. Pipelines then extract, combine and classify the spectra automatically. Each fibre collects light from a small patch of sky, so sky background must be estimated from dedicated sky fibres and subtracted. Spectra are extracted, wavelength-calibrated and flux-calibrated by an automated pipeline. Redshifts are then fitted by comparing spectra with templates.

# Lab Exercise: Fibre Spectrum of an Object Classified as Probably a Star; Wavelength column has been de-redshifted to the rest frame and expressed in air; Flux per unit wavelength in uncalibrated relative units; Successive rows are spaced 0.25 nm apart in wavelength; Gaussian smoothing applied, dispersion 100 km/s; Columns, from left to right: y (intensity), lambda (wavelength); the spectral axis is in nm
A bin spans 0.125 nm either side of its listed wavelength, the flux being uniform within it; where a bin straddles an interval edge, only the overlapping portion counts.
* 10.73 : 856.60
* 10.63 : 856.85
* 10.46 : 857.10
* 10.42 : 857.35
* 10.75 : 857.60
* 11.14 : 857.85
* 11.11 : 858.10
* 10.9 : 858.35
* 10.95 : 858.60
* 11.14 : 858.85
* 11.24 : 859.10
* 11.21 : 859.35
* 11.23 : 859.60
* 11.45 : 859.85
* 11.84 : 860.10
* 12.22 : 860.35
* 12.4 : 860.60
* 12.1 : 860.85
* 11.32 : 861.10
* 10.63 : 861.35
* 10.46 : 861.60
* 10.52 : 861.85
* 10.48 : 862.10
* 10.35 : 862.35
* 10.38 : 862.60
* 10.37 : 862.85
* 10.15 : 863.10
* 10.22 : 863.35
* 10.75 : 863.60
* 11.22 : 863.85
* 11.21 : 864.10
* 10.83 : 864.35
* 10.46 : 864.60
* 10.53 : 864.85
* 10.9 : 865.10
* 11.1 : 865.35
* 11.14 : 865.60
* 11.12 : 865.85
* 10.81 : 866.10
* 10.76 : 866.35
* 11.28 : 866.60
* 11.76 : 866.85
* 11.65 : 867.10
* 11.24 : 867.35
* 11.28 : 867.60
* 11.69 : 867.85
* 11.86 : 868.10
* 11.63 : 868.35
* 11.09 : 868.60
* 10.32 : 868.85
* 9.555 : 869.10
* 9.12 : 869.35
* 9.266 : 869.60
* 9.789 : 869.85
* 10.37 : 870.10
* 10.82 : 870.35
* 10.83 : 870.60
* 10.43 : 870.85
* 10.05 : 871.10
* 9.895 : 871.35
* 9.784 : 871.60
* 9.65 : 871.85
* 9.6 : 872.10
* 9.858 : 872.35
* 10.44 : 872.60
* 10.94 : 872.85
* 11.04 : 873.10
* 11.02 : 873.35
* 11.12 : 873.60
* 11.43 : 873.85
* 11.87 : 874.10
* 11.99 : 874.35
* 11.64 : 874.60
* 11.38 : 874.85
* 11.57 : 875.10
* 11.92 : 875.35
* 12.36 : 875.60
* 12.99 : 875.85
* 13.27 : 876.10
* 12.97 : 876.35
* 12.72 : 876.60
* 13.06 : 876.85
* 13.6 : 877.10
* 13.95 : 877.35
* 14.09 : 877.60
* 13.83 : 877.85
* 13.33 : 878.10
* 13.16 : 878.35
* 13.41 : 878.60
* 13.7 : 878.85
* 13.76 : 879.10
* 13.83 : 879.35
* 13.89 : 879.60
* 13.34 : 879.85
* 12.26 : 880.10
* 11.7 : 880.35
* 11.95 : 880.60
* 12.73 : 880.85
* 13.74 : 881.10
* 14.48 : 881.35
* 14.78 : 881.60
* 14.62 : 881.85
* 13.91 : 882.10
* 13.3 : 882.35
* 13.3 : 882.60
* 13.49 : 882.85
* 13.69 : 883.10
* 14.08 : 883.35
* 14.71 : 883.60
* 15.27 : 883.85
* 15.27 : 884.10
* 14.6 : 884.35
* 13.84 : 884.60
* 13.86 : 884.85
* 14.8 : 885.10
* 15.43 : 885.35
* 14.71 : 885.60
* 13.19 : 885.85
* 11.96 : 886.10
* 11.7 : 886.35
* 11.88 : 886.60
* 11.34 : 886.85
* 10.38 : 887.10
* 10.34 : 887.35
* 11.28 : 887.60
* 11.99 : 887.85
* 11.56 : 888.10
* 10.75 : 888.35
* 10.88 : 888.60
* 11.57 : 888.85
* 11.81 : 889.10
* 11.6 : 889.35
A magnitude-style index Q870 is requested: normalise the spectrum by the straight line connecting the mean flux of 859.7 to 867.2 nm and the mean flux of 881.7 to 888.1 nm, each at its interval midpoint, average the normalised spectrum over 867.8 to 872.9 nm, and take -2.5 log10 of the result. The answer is 0.14 mag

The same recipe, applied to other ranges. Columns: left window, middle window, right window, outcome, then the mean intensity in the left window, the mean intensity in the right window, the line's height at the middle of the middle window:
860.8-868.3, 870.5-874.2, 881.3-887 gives 0.151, 10.9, 13.8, 12.1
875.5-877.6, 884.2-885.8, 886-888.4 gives -0.231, 13.2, 11.3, 11.7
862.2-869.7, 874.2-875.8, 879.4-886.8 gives 0.040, 10.8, 13.6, 12.3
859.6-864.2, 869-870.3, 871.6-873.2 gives 0.078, 11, 10.2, 10.4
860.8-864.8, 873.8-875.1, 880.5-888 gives 0.043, 10.7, 13.4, 12.1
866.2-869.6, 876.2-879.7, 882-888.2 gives -0.105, 11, 13.2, 12.3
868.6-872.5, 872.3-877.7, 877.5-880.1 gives -0.012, 10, 13.6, 11.9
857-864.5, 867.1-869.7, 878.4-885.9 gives 0.118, 11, 13.9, 12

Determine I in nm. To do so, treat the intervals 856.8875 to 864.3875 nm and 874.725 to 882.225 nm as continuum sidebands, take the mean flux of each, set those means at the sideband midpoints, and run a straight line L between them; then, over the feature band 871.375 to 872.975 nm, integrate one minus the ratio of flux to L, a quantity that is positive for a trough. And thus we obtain 0.31 nm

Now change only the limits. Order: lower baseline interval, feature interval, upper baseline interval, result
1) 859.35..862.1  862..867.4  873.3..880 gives 0.41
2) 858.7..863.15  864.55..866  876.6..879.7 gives 0.10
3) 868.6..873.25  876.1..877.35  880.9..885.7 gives -0.12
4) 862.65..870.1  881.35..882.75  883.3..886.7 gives -0.06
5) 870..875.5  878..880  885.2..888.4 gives -0.38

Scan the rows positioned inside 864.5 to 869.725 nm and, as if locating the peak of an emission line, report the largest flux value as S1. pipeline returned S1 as 11.86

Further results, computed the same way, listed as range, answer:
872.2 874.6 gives 11.99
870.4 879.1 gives 14.09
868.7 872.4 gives 10.83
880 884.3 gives 15.27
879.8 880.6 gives 13.34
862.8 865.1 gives 11.22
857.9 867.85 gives 12.4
